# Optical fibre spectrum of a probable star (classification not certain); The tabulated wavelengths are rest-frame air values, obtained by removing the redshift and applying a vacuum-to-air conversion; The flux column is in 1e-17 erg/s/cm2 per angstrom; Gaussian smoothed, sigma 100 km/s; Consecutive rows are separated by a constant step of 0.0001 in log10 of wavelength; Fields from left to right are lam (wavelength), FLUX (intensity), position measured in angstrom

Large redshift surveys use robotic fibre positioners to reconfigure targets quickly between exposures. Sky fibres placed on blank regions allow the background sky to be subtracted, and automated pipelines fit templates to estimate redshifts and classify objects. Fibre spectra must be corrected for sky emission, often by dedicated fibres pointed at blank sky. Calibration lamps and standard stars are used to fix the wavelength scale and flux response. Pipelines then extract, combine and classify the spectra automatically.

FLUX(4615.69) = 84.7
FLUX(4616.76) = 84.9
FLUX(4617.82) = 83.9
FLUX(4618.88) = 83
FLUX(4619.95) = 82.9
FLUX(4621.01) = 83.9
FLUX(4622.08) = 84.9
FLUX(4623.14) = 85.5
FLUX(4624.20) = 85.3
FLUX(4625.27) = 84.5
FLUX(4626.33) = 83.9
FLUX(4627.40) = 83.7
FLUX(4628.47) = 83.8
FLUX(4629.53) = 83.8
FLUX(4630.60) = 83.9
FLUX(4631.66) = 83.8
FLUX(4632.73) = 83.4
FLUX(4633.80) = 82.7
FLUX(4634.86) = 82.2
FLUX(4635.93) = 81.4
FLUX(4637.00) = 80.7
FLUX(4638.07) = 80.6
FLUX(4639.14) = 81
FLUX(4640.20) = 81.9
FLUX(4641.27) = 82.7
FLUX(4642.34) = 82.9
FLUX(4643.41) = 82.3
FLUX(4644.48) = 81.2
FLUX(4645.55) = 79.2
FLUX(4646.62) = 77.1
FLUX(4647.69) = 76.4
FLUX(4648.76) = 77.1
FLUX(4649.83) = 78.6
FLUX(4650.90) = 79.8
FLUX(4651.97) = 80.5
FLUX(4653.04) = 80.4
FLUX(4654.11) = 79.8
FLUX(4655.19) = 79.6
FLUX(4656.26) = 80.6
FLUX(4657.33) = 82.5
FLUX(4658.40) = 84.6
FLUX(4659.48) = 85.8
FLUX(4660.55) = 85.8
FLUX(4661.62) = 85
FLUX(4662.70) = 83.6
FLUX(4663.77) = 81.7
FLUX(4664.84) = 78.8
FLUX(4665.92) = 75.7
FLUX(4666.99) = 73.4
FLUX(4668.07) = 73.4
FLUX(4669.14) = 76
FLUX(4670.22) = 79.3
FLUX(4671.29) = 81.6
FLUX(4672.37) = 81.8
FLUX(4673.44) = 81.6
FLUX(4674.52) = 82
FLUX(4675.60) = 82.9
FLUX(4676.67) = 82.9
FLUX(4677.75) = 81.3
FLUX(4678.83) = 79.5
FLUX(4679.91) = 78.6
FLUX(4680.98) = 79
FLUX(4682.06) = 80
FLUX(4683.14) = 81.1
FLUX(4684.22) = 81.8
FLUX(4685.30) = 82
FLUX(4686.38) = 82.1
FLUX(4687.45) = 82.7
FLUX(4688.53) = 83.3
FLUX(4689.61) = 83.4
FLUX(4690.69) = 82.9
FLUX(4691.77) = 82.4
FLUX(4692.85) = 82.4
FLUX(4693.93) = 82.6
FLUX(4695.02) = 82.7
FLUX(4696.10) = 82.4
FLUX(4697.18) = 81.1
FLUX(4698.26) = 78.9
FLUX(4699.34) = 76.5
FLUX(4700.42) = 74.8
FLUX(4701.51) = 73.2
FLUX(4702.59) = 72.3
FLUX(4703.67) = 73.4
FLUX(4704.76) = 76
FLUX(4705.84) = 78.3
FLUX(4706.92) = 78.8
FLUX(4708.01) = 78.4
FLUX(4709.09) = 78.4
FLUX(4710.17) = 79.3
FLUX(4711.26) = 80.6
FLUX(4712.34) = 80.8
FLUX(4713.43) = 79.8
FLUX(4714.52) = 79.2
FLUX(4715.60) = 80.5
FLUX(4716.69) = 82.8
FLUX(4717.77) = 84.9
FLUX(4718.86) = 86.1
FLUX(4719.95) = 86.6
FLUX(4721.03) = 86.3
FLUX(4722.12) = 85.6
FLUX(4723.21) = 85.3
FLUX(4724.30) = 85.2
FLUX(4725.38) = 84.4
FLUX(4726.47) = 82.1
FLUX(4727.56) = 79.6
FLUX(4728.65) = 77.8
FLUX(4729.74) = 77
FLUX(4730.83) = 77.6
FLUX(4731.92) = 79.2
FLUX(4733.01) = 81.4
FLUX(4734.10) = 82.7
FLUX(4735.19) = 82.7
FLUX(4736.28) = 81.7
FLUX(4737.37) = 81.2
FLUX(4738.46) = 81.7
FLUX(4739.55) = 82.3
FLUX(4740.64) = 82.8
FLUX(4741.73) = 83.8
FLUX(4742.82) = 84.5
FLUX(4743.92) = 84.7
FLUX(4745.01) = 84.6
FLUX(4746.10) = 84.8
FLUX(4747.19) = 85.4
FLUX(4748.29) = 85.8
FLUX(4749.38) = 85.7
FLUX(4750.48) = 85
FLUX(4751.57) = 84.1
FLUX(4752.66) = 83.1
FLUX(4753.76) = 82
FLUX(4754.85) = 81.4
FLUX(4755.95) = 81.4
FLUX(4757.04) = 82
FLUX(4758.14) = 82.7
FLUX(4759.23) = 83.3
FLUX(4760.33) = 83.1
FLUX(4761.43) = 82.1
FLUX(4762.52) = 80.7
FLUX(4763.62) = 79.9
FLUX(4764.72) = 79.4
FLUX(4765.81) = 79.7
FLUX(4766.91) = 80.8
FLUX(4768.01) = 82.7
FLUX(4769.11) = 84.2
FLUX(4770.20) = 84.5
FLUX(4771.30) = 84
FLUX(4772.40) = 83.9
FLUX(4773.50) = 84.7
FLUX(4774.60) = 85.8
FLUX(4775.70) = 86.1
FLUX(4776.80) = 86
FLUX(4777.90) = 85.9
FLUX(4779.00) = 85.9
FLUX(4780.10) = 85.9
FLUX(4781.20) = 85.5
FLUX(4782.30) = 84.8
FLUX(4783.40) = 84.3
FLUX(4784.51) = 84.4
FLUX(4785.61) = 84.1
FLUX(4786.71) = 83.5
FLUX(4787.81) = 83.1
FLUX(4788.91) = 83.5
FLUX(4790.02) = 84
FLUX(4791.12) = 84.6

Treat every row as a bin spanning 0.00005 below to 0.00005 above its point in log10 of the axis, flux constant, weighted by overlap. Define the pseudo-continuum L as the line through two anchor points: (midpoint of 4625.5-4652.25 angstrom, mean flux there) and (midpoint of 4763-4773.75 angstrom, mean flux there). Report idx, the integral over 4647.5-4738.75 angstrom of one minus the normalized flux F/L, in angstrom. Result 1.28 angstrom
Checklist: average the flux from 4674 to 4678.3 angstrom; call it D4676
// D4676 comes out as 82.2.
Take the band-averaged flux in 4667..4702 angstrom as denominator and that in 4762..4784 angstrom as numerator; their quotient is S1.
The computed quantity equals 1.0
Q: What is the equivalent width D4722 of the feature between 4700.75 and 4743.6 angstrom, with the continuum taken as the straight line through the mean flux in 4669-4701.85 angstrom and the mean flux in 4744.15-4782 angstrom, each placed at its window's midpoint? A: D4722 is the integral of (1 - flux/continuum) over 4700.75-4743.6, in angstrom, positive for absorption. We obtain 0.7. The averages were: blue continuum 80.8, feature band 80.9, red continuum 83.6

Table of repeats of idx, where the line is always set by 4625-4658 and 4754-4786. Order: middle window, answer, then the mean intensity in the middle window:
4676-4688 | 0.1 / 81.1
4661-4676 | 0.4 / 79.8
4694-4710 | 0.9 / 77.7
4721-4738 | 0.2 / 81.7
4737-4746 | 0.0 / 83.4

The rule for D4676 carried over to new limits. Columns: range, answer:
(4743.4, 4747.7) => 85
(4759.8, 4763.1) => 81.9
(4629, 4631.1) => 83.8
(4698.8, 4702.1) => 74.8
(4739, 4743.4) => 83.3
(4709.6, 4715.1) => 79.9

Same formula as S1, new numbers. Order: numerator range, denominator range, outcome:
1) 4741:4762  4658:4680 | 1.04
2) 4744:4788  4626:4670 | 1.03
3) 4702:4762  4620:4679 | 1.01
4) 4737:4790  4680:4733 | 1.04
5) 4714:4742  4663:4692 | 1.02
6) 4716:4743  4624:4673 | 1.02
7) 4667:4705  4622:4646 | 0.96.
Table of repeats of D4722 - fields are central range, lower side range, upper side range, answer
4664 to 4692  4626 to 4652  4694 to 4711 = -0.4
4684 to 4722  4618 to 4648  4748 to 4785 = 1.1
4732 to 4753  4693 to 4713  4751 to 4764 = -0.6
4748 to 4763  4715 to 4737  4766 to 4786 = 0.1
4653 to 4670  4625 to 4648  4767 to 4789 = 0.4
